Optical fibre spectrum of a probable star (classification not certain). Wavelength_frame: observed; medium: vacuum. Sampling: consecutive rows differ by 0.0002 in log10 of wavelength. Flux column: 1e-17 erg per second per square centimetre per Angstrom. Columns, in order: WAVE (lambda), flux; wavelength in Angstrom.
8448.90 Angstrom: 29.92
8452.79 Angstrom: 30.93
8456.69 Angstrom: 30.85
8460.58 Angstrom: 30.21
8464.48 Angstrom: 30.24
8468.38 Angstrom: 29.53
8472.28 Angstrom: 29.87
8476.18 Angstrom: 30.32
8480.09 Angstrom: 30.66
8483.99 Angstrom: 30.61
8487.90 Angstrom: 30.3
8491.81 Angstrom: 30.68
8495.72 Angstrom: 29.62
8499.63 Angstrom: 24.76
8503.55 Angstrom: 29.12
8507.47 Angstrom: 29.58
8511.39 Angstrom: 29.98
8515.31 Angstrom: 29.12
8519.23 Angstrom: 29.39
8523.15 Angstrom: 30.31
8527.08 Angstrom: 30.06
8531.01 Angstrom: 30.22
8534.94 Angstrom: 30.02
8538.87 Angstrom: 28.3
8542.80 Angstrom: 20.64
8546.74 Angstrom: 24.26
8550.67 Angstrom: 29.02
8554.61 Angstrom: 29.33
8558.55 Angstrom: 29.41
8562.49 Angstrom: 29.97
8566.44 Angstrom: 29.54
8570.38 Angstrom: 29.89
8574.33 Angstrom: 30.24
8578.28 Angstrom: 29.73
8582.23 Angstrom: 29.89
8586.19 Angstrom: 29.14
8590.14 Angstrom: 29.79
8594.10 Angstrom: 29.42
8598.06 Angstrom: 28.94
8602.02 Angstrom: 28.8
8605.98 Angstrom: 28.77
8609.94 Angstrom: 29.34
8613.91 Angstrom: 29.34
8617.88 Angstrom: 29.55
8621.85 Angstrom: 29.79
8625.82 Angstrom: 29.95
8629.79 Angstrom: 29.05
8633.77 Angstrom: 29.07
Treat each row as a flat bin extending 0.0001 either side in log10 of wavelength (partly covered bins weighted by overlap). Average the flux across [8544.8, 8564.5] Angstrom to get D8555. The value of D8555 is 28.4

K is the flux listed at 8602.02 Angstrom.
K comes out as 28.8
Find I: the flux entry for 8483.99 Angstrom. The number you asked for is 30.61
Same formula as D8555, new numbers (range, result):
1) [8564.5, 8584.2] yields 29.9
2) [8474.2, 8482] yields 30.5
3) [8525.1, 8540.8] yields 29.6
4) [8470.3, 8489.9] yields 30.4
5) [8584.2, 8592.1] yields 29.5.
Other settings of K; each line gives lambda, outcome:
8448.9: 29.92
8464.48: 30.24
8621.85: 29.79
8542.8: 20.64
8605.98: 28.77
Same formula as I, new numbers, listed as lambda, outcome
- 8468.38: 29.53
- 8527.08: 30.06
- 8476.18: 30.32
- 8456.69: 30.85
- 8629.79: 29.05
